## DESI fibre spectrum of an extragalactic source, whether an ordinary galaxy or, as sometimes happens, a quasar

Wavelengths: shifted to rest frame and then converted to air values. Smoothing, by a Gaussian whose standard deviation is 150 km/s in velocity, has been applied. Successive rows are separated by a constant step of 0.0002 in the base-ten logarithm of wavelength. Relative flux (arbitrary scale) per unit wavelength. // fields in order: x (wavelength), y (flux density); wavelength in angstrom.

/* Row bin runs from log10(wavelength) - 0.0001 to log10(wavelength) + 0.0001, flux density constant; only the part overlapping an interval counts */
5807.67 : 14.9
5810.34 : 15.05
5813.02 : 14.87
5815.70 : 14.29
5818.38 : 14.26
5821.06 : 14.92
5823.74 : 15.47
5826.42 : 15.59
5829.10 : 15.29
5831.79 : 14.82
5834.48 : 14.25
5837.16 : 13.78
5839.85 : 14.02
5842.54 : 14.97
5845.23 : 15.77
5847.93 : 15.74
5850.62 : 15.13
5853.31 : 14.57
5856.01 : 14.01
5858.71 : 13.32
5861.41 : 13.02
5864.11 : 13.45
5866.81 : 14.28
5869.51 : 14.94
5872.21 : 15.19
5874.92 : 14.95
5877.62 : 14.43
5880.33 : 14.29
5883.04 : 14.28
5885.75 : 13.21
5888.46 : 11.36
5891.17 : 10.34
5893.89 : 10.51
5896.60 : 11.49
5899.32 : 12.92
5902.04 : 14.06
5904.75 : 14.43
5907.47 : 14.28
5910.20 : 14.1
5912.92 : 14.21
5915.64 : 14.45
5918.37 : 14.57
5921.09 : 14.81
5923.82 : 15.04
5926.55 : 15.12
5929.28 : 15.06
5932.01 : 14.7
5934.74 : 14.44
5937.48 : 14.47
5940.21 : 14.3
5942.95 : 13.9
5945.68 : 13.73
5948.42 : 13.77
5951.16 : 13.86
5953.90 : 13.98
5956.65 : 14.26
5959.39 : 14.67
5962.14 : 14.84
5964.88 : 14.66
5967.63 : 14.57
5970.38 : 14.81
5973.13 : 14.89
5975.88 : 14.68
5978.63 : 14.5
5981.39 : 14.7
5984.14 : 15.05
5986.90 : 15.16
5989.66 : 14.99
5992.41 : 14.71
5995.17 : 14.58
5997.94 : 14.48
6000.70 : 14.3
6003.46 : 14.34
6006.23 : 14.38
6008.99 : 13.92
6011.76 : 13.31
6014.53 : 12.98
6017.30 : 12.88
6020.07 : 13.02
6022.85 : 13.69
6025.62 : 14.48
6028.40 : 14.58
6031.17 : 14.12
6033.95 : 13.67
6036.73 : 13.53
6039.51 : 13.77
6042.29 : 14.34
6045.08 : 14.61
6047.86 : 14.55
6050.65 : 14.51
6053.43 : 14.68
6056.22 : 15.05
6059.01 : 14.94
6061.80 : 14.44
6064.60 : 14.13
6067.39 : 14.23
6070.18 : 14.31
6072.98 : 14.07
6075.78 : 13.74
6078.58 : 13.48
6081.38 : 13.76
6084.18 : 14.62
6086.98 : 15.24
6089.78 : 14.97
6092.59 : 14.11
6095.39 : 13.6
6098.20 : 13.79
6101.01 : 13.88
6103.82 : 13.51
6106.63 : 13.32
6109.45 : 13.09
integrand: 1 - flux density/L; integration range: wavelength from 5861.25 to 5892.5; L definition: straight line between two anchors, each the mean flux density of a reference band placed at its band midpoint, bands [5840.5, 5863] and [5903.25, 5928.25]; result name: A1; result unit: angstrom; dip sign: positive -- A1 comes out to 1.9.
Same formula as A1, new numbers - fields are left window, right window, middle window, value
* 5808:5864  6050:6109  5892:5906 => 1.87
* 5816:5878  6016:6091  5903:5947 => -0.04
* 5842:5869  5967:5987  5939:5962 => 0.94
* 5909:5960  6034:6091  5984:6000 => -0.47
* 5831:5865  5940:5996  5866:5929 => 2.71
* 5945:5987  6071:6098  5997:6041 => 1.58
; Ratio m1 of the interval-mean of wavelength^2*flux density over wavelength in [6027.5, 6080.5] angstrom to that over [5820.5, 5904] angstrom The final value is 1.09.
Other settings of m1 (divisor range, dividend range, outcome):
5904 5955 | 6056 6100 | 1.04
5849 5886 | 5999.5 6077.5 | 1.05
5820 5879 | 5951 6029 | 1.03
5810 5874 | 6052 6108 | 1.05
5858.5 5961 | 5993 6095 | 1.06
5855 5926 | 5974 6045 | 1.08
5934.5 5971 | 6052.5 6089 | 1.05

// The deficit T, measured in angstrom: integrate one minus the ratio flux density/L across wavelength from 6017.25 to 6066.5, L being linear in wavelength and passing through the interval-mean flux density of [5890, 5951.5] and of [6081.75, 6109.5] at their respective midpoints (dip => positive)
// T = -0.74 angstrom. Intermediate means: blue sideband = 13.9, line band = 14.2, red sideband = 14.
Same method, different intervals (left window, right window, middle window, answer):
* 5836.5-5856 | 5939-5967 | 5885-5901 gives 3.2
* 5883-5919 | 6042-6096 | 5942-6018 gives -3.6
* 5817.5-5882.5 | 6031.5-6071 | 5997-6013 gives 0.3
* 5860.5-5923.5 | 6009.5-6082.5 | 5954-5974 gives -1.1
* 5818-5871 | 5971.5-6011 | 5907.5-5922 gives 0.2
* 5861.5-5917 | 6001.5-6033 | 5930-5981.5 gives -2.7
